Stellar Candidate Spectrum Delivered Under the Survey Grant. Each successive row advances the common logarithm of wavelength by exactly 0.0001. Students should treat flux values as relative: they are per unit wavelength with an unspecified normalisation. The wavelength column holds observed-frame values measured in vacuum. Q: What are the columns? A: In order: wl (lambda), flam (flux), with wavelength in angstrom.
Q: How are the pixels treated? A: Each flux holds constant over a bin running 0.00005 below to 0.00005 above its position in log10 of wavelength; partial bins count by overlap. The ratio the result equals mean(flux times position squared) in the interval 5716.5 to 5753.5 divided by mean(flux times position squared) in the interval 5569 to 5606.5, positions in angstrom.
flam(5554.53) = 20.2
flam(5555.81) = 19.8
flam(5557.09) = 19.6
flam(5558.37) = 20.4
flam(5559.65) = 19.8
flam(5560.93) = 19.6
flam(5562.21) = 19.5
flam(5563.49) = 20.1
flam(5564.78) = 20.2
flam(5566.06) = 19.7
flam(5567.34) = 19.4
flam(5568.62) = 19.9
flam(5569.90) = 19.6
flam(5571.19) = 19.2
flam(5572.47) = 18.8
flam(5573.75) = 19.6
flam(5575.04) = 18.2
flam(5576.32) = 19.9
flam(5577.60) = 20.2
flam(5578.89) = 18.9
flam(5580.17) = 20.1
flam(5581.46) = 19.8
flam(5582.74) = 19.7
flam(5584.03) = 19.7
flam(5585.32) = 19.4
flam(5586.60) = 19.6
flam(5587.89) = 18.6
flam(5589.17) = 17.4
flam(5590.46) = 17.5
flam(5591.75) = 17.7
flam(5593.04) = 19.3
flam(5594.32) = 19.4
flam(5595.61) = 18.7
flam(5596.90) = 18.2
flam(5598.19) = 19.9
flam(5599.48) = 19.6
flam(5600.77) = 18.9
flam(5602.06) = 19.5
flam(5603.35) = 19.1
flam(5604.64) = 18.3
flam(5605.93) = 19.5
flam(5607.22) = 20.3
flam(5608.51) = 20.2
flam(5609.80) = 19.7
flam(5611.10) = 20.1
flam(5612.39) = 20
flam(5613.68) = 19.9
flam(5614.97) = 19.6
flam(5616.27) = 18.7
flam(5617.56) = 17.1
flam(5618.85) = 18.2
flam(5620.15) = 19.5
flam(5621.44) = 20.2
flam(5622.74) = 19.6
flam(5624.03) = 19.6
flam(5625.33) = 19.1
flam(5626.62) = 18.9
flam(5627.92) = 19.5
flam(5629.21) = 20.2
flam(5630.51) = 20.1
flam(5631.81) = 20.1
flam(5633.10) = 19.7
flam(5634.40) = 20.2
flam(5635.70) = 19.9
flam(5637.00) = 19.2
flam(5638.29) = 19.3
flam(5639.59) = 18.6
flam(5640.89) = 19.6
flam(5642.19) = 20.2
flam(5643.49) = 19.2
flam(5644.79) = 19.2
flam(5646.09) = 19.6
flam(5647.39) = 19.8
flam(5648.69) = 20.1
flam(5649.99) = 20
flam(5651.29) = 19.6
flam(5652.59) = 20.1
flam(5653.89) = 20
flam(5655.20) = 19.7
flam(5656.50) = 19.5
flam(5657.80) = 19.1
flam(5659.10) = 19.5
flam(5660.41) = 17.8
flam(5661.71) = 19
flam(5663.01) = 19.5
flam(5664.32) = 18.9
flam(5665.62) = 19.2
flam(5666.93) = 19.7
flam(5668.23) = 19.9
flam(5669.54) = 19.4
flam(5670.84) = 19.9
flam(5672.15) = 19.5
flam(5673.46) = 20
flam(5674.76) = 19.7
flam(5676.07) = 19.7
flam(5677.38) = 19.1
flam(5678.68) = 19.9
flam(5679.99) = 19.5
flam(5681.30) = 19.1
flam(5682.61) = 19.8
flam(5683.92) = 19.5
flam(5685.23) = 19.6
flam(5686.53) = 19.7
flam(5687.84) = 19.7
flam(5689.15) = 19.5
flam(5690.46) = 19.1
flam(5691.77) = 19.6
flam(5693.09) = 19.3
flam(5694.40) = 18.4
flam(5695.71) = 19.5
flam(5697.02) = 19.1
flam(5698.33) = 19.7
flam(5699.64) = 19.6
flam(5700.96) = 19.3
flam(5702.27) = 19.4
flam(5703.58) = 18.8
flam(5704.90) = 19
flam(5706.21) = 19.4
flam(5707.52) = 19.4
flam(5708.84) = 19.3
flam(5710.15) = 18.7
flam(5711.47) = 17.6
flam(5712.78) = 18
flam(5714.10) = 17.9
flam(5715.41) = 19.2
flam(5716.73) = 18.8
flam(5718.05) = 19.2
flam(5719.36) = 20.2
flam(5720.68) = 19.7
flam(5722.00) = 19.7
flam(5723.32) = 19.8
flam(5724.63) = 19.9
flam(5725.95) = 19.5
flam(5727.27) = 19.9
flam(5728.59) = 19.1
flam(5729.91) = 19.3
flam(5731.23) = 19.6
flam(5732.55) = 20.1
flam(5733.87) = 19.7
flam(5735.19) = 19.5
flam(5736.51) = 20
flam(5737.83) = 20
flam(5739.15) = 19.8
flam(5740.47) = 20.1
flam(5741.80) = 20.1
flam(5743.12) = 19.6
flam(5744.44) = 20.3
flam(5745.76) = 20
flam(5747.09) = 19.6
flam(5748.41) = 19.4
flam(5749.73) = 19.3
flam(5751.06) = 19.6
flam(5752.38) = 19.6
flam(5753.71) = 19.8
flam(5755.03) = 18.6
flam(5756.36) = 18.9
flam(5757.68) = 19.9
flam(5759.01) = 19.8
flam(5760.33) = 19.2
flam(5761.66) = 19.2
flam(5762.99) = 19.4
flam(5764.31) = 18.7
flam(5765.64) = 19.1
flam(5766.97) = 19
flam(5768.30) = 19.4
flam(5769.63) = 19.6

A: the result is 1.09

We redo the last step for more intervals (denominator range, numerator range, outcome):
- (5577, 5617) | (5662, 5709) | 1.04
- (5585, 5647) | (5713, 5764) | 1.06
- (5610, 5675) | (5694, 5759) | 1.03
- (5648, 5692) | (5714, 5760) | 1.03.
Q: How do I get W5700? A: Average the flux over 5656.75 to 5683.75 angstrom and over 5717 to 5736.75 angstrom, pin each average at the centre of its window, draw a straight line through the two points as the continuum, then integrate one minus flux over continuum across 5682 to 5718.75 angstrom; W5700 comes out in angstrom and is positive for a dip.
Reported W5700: 0.7 angstrom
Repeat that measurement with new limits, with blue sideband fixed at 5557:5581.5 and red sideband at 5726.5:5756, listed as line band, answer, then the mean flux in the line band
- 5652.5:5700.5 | 0.50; 19.4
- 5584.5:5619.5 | 1.02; 19.1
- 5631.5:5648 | 0.05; 19.6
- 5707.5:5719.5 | 0.56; 18.7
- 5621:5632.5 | -0.03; 19.7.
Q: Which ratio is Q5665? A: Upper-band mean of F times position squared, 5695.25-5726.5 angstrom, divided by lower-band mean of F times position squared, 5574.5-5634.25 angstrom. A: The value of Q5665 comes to 1.0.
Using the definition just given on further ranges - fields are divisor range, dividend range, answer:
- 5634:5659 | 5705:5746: 1.02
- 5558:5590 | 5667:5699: 1.04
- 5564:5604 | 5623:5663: 1.04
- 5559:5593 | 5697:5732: 1.05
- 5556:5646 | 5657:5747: 1.04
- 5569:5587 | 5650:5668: 1.02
